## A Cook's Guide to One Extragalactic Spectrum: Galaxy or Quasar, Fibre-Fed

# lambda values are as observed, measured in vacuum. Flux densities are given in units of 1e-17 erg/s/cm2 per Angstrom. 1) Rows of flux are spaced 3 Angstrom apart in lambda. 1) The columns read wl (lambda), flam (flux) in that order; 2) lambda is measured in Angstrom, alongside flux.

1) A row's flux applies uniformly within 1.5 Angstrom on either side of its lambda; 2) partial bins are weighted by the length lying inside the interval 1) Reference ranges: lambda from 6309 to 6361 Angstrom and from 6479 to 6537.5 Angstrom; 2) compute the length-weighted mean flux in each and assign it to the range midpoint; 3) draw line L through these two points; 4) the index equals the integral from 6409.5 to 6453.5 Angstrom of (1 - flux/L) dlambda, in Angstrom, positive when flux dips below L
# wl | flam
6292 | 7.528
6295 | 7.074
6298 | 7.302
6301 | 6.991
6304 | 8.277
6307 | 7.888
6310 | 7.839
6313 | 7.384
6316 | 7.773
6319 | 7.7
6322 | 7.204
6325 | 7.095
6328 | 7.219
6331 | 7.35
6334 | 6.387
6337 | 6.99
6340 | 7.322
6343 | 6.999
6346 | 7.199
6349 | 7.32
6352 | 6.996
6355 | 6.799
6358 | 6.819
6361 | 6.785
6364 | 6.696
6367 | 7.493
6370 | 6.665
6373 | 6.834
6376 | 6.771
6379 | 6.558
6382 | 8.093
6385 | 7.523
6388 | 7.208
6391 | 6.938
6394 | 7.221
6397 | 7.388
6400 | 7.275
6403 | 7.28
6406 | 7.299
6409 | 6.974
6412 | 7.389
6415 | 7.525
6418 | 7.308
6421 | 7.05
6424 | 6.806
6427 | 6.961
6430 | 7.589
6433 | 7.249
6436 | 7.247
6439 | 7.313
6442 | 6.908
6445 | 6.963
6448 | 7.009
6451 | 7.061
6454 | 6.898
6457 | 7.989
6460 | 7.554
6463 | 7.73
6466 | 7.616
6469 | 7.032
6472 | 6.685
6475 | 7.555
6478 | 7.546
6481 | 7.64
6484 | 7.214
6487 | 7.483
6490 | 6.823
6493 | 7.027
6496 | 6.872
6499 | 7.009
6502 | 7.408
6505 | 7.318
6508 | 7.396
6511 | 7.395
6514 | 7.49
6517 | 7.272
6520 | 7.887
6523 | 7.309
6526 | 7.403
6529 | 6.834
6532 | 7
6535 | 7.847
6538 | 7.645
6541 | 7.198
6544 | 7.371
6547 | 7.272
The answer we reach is 0.5 Angstrom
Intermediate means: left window 7.18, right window 7.3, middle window 7.16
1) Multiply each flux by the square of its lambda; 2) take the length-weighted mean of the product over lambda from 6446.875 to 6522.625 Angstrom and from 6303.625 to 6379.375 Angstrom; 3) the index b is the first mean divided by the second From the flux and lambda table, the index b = 1.1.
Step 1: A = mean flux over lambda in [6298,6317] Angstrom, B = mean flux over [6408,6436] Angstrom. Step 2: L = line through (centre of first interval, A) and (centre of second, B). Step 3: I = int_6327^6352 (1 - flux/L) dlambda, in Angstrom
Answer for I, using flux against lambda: 1.47 Angstrom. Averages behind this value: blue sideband 7.66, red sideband 7.21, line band 7.09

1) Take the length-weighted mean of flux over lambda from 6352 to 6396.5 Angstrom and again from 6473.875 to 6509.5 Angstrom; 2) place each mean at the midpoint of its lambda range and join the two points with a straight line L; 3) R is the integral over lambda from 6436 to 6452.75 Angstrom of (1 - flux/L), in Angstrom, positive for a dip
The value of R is 0.3 Angstrom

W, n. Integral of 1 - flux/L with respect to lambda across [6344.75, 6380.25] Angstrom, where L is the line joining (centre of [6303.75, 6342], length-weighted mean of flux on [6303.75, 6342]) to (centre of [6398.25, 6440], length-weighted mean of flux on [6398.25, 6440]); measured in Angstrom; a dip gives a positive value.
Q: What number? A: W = 2.0 Angstrom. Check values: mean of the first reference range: 7.38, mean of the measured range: 6.91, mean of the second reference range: 7.23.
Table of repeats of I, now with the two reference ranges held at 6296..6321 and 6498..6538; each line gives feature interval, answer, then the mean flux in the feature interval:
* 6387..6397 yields 0.48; 7.16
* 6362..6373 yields 0.91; 6.93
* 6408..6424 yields 0.59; 7.22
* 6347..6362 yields 1.21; 6.96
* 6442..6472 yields 0.71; 7.26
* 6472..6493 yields 0.31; 7.3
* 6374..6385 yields 0.52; 7.18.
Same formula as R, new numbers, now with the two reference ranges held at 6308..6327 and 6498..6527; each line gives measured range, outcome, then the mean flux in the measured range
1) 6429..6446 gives 0.5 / 7.21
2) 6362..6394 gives 1.7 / 7.08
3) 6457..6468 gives -0.3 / 7.65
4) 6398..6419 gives 0.4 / 7.29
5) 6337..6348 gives 0.5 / 7.16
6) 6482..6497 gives 0.6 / 7.11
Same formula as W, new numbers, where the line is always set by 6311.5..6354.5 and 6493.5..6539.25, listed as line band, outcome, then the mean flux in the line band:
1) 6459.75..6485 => -0.3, 7.39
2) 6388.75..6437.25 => 0.3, 7.22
